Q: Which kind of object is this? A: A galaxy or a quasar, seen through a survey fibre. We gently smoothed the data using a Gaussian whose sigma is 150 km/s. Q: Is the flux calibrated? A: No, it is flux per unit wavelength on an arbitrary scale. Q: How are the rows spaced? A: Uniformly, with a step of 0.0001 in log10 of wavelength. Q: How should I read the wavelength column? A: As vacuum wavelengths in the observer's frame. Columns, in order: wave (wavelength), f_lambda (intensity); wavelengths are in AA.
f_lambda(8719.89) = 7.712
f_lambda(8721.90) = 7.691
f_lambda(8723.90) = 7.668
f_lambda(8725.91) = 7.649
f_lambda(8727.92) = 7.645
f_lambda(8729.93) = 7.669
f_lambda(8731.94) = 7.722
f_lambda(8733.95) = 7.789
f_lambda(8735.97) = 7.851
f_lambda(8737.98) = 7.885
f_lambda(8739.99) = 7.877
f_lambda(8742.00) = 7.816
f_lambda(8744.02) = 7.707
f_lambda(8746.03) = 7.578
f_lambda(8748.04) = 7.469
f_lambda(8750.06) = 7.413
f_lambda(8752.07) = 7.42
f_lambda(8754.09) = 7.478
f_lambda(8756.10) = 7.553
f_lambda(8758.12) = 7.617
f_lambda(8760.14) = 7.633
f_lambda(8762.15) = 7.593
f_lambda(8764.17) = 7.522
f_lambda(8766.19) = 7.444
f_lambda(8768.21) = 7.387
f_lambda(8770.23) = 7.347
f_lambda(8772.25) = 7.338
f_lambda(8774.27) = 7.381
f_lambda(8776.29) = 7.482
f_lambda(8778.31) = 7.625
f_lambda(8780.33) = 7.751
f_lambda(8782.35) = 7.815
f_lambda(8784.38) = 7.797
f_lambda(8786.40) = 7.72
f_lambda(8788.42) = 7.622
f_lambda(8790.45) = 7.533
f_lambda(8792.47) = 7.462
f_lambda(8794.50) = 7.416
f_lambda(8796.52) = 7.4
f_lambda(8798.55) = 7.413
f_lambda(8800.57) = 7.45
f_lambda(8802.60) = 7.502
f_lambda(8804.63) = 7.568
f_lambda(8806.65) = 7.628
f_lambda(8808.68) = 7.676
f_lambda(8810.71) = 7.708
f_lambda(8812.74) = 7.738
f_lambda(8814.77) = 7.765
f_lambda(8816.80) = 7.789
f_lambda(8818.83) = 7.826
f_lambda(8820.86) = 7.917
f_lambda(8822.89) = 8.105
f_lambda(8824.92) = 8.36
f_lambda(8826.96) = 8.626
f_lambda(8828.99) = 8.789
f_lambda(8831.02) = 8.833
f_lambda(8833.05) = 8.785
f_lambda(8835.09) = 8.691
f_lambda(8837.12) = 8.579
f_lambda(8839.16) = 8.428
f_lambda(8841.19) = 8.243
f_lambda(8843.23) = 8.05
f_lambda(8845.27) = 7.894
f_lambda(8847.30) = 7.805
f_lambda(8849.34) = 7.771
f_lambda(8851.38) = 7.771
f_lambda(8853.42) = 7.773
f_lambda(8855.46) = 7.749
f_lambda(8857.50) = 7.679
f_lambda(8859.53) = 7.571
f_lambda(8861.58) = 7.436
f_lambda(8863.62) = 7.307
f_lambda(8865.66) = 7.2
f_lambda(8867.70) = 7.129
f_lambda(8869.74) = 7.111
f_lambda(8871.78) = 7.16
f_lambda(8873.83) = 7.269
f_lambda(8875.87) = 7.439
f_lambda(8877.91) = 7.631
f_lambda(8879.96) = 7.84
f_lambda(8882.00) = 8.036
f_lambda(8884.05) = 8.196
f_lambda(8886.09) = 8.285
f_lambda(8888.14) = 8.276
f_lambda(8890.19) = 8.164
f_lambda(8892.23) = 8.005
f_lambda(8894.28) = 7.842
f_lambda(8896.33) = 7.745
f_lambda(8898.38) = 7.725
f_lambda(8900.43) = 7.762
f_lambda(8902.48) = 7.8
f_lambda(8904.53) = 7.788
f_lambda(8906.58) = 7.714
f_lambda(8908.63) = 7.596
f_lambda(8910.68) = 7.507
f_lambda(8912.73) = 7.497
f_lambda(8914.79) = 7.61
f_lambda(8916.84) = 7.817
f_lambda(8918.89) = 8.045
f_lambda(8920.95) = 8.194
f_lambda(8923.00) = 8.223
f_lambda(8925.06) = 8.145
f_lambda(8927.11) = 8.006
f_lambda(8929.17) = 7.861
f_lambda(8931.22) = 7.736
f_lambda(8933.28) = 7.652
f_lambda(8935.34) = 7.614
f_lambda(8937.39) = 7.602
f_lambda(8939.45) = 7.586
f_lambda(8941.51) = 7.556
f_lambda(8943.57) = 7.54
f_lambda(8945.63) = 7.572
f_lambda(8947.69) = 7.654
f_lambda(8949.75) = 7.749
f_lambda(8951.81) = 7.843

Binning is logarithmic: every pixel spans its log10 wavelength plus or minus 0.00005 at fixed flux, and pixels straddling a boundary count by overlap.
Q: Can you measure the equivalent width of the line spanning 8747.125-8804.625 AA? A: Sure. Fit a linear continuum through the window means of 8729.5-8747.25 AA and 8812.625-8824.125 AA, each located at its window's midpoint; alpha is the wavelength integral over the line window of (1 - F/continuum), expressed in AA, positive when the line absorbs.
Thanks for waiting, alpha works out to 2.2 AA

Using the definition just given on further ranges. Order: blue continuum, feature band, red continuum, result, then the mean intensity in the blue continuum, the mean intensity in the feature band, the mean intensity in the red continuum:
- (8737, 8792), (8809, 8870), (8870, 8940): -2.03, 7.58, 7.95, 7.8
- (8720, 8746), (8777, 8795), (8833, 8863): 0.48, 7.74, 7.64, 7.98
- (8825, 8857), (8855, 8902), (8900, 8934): 2.09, 8.24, 7.68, 7.82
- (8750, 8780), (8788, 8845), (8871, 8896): -2.35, 7.49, 7.96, 7.85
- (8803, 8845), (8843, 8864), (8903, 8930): 0.88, 8.14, 7.71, 7.85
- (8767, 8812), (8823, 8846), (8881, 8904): -2.19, 7.55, 8.47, 7.98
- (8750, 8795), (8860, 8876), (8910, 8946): 0.88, 7.54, 7.25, 7.77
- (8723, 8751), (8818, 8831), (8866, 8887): -1.17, 7.69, 8.32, 7.6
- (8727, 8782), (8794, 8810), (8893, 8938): 0.30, 7.59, 7.52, 7.8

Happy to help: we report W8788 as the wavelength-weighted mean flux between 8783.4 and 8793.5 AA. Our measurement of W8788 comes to 7.63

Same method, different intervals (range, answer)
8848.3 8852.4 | 7.76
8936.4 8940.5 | 7.59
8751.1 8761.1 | 7.54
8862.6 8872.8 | 7.19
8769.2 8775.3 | 7.36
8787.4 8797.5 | 7.49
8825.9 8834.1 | 8.75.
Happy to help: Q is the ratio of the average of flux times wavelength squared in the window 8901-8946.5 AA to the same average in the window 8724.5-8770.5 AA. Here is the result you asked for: 1.1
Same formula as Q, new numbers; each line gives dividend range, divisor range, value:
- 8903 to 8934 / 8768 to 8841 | 1.02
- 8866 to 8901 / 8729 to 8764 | 1.04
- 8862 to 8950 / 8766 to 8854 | 1.01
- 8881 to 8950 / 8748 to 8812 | 1.07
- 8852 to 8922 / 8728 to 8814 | 1.04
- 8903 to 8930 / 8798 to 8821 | 1.05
